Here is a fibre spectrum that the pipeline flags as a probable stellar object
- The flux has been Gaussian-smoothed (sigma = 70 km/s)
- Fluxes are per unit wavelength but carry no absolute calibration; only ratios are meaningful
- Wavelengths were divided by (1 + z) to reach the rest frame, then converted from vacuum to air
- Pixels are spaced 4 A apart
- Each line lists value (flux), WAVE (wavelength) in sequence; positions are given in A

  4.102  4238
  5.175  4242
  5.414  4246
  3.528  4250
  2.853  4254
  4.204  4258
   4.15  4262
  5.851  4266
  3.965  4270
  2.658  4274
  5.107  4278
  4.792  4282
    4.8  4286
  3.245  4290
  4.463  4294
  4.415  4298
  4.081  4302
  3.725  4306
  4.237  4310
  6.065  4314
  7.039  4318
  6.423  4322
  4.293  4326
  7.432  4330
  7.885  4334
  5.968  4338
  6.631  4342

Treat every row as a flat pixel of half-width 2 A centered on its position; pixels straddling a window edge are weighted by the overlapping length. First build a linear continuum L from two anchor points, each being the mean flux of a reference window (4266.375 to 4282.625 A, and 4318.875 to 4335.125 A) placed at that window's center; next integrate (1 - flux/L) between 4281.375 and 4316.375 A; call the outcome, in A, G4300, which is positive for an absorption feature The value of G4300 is 5.5 A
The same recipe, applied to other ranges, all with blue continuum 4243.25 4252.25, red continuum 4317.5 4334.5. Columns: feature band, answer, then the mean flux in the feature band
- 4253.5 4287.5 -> 5.00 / 4.32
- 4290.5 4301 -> 2.70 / 4.23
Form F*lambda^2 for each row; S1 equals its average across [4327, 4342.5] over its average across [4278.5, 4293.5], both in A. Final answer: 1.6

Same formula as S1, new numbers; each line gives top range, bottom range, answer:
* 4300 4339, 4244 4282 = 1.39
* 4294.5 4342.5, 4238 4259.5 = 1.38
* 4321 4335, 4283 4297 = 1.54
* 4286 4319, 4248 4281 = 1.15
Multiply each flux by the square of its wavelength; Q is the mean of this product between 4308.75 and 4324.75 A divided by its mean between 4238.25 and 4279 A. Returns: 1.43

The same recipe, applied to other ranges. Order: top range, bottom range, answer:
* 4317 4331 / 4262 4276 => 1.52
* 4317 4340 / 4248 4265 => 1.76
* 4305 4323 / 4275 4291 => 1.27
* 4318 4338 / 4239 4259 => 1.60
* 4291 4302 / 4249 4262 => 1.20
